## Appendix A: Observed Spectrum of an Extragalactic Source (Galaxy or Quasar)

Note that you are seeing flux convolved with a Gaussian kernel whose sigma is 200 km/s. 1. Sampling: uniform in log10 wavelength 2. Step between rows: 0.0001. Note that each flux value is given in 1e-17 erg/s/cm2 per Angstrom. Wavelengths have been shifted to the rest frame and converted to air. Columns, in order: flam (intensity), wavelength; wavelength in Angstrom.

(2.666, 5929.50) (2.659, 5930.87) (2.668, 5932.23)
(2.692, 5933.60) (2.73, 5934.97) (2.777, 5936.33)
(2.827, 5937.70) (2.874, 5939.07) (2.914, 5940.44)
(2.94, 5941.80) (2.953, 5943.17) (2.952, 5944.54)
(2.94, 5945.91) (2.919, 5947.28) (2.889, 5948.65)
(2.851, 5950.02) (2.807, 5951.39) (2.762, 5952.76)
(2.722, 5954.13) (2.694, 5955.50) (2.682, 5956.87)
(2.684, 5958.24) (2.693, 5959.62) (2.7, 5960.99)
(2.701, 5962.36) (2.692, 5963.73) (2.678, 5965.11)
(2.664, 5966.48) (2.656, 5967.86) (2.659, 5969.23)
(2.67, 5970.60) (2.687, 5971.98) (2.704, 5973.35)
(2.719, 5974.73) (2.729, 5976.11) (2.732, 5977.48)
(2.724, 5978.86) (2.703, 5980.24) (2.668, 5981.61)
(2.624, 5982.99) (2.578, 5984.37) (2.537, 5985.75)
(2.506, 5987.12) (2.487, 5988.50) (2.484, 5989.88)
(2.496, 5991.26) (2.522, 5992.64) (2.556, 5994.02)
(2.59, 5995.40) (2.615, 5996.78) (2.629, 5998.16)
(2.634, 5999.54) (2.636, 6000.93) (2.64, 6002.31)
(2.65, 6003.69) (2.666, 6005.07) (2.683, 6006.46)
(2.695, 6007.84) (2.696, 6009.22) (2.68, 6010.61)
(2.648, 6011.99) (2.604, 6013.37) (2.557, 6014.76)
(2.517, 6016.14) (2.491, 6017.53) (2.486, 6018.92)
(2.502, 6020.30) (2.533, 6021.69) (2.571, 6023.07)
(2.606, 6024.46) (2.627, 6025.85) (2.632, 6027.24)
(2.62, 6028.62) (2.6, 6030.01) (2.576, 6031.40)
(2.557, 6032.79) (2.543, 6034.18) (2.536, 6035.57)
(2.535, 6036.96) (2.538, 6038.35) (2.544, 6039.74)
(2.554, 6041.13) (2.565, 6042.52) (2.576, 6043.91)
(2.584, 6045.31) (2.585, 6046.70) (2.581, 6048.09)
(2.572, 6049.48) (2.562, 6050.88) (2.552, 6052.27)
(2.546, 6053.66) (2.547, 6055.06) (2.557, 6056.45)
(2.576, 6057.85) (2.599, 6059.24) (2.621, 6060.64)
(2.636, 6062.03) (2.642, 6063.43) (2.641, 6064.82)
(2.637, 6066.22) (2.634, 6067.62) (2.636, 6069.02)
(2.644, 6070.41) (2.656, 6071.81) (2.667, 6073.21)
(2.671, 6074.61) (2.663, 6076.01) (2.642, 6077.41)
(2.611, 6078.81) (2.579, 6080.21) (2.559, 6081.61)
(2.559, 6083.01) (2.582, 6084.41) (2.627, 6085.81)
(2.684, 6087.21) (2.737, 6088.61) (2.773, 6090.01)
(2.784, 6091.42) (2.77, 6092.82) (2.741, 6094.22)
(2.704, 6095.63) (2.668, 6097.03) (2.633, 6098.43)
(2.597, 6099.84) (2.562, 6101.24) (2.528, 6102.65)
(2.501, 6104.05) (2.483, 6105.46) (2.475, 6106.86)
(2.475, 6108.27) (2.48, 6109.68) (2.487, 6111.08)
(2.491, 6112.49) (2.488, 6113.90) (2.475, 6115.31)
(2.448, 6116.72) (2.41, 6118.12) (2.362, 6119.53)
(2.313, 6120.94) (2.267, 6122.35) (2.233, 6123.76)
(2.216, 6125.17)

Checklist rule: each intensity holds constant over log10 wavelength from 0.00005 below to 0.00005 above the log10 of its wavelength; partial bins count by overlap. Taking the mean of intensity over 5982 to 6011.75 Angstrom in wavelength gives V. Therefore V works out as 2.6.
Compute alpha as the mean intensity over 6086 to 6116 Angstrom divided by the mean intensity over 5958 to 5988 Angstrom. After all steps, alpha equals 0.97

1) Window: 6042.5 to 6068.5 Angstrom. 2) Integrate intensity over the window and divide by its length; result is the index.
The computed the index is 2.59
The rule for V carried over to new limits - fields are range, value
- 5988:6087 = 2.59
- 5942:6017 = 2.68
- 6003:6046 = 2.59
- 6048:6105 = 2.63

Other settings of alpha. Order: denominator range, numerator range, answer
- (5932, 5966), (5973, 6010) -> 0.94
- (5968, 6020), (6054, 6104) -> 1.01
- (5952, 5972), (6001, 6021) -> 0.97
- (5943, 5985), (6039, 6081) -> 0.95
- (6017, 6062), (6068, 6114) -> 1.02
